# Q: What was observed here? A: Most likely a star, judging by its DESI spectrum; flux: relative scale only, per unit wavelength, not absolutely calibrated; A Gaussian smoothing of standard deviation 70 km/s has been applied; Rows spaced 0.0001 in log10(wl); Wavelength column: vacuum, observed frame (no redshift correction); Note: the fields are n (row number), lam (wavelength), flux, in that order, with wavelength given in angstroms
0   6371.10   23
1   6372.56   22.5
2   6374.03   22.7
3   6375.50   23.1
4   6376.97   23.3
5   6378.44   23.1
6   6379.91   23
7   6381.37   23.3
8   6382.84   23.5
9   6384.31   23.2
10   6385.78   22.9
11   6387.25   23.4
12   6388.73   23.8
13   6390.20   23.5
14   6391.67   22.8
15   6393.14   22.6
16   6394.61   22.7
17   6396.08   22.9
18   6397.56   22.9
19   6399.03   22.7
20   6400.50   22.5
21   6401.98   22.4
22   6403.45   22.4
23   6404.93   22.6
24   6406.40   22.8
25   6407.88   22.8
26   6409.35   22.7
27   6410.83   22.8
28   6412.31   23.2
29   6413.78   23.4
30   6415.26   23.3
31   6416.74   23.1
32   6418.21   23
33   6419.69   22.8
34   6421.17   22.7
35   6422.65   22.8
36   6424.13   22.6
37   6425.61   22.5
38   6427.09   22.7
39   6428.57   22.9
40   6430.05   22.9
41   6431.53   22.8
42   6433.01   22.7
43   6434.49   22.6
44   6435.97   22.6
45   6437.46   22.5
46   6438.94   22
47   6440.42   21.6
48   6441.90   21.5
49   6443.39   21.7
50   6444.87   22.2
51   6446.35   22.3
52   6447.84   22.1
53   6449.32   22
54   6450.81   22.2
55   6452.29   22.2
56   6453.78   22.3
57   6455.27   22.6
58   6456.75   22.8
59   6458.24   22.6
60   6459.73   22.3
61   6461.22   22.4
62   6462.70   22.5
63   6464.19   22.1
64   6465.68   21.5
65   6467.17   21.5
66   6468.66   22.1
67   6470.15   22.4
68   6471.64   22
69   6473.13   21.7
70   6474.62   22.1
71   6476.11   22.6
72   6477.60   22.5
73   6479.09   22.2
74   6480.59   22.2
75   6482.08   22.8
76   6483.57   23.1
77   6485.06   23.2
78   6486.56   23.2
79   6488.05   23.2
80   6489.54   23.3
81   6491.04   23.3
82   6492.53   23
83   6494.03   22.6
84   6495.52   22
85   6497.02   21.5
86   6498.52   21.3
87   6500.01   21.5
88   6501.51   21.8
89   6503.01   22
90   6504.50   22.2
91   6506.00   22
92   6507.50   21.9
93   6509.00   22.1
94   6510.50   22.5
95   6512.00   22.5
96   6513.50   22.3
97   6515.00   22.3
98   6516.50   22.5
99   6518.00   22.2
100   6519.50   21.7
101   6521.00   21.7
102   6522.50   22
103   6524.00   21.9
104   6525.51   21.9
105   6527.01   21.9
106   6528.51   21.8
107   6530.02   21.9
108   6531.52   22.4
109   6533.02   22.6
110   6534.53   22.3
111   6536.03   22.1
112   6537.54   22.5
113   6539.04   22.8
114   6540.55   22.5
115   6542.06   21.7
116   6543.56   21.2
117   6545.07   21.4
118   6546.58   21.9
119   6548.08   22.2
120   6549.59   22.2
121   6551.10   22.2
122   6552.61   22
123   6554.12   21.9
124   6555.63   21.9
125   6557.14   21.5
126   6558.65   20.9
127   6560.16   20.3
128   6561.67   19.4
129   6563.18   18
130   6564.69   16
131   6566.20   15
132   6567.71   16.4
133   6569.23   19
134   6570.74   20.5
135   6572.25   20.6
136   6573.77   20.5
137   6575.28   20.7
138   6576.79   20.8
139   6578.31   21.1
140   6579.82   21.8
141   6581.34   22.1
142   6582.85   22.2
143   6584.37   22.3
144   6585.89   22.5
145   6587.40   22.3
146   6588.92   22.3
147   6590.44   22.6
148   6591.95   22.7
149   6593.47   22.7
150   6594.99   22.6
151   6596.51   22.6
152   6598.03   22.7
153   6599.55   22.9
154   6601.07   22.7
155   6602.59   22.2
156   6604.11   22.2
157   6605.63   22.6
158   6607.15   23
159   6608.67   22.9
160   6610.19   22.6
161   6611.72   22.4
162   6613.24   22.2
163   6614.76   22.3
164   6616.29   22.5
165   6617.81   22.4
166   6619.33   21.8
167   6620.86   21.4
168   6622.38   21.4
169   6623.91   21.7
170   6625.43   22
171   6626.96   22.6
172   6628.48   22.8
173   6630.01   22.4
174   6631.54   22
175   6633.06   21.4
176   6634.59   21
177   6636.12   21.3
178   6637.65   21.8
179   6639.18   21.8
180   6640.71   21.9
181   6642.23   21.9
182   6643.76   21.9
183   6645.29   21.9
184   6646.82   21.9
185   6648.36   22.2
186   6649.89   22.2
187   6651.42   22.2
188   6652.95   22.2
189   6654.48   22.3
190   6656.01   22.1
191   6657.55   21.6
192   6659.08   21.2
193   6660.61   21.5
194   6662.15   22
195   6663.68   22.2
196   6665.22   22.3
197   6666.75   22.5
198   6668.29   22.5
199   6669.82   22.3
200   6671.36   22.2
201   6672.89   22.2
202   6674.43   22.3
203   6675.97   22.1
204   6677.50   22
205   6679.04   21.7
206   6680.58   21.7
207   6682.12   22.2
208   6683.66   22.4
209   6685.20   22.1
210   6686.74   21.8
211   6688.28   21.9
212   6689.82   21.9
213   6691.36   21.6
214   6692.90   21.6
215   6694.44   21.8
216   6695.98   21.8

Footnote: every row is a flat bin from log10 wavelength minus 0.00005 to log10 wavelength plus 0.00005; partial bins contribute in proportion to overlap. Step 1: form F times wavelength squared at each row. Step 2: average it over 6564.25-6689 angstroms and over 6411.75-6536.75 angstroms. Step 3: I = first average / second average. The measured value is 1.02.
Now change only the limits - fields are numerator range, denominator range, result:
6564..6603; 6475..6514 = 0.97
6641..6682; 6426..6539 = 1.04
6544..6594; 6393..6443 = 0.97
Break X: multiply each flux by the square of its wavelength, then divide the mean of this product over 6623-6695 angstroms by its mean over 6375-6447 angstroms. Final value 1.04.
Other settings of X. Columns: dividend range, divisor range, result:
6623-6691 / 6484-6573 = 1.06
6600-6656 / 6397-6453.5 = 1.04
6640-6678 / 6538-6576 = 1.11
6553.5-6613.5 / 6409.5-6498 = 0.99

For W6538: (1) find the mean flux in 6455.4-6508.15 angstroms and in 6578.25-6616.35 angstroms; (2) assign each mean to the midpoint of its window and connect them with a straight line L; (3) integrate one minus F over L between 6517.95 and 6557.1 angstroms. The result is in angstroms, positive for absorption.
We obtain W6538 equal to 0.6 angstroms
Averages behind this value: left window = 22.3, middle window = 22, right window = 22.4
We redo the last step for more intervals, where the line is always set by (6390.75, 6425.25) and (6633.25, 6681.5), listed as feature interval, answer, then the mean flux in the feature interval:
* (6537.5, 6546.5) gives 0.2 angstroms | 22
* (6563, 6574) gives 2.0 angstroms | 18.2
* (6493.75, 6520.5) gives 0.5 angstroms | 22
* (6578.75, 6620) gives -0.5 angstroms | 22.4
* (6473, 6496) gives -0.2 angstroms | 22.7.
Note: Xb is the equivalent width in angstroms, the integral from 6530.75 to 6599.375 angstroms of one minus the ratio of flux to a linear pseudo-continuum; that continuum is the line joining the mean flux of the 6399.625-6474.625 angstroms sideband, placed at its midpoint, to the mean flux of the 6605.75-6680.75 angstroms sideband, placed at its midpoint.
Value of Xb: 2.8 angstroms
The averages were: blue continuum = 22.4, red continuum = 22.1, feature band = 21.3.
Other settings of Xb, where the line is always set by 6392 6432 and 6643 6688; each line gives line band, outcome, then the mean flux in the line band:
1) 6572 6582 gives 0.5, 21.1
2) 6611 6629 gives 0.1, 22.1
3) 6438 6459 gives 0.5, 22.2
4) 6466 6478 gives 0.3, 22.1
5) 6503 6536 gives 0.5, 22.1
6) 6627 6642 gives 0.2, 21.9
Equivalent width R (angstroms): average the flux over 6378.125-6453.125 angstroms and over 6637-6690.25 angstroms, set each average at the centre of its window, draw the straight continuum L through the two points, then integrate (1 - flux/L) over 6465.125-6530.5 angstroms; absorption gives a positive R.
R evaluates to 0.7 angstroms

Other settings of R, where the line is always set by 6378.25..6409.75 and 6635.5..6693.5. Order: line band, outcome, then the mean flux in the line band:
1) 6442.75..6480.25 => 0.8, 22.2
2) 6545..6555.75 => 0.2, 22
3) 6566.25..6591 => 1.5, 20.9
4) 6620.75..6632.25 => 0.0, 22.1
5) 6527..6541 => 0.1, 22.3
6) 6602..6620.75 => -0.2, 22.4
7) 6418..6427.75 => 0.1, 22.7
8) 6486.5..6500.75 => 0.1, 22.5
